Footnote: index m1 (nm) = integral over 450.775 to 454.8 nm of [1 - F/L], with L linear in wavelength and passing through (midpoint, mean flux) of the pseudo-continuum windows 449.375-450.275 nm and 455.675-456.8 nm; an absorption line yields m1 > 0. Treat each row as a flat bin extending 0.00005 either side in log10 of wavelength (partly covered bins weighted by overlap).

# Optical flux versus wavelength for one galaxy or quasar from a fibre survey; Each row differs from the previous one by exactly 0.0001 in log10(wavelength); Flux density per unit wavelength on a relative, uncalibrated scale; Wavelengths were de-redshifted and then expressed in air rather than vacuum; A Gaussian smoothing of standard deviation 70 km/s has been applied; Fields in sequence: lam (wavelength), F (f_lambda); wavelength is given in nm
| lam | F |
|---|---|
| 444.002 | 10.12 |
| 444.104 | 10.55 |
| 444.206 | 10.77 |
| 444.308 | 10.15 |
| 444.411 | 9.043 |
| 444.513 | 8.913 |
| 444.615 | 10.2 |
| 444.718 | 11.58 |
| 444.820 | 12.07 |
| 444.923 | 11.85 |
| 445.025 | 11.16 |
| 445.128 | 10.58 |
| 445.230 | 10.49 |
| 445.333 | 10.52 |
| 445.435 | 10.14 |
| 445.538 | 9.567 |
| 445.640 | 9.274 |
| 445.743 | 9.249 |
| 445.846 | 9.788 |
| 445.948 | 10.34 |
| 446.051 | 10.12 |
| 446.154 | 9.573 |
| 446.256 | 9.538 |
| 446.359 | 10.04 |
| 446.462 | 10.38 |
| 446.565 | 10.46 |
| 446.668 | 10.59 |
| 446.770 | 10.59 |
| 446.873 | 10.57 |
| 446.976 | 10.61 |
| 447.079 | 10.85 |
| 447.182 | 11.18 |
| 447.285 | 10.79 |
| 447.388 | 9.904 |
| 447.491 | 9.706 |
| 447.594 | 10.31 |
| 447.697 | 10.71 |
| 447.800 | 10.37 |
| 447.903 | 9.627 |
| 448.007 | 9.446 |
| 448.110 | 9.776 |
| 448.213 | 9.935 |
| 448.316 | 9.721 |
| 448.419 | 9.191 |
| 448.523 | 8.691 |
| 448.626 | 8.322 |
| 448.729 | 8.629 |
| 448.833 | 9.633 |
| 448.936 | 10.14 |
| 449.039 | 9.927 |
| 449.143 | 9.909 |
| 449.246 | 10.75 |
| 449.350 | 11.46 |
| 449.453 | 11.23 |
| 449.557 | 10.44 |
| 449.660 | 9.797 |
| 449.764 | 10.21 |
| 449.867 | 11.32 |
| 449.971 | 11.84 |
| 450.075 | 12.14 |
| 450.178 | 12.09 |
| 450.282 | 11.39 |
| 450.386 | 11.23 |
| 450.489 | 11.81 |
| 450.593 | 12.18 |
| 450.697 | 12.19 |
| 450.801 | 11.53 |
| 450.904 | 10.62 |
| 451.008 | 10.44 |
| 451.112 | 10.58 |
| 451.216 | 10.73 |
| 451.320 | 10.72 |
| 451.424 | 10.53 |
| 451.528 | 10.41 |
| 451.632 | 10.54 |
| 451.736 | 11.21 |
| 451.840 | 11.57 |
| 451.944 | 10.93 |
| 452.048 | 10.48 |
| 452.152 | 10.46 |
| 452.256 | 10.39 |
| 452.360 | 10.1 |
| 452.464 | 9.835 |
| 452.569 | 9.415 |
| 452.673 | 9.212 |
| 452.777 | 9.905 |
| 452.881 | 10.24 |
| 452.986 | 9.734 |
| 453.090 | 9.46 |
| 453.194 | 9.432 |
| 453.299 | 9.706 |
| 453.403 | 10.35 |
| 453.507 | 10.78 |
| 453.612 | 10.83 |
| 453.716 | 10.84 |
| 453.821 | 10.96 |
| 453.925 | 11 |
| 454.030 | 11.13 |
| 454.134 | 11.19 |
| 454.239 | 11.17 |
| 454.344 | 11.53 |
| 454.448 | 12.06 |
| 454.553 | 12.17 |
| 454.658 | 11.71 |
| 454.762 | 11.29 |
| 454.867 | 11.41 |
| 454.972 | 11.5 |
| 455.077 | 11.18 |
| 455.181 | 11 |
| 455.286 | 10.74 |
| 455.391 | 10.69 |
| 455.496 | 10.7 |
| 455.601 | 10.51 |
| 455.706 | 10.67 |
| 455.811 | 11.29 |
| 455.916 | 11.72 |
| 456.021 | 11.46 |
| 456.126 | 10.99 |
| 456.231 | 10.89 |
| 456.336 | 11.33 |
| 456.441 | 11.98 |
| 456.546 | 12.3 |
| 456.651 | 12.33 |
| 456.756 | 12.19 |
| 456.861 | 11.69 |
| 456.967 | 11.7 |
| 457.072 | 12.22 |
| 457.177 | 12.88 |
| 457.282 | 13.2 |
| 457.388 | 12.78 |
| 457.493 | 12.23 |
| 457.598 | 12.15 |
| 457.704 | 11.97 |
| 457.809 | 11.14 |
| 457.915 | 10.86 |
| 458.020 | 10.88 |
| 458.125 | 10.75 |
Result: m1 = 0.25 nm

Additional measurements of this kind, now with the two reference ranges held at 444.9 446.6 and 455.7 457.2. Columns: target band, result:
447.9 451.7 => 0.08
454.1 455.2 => 0.00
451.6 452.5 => 0.04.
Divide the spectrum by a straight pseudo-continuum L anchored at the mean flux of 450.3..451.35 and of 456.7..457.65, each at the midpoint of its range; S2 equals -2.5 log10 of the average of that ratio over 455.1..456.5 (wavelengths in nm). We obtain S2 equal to 0.095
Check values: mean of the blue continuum 11.2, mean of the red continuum 12.3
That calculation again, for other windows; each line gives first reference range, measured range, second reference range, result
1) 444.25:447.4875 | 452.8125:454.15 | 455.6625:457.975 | 0.095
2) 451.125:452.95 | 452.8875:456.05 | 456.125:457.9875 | 0.022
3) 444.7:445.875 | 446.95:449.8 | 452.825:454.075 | 0.044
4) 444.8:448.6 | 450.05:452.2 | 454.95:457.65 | -0.027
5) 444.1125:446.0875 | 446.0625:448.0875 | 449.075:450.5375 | 0.039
